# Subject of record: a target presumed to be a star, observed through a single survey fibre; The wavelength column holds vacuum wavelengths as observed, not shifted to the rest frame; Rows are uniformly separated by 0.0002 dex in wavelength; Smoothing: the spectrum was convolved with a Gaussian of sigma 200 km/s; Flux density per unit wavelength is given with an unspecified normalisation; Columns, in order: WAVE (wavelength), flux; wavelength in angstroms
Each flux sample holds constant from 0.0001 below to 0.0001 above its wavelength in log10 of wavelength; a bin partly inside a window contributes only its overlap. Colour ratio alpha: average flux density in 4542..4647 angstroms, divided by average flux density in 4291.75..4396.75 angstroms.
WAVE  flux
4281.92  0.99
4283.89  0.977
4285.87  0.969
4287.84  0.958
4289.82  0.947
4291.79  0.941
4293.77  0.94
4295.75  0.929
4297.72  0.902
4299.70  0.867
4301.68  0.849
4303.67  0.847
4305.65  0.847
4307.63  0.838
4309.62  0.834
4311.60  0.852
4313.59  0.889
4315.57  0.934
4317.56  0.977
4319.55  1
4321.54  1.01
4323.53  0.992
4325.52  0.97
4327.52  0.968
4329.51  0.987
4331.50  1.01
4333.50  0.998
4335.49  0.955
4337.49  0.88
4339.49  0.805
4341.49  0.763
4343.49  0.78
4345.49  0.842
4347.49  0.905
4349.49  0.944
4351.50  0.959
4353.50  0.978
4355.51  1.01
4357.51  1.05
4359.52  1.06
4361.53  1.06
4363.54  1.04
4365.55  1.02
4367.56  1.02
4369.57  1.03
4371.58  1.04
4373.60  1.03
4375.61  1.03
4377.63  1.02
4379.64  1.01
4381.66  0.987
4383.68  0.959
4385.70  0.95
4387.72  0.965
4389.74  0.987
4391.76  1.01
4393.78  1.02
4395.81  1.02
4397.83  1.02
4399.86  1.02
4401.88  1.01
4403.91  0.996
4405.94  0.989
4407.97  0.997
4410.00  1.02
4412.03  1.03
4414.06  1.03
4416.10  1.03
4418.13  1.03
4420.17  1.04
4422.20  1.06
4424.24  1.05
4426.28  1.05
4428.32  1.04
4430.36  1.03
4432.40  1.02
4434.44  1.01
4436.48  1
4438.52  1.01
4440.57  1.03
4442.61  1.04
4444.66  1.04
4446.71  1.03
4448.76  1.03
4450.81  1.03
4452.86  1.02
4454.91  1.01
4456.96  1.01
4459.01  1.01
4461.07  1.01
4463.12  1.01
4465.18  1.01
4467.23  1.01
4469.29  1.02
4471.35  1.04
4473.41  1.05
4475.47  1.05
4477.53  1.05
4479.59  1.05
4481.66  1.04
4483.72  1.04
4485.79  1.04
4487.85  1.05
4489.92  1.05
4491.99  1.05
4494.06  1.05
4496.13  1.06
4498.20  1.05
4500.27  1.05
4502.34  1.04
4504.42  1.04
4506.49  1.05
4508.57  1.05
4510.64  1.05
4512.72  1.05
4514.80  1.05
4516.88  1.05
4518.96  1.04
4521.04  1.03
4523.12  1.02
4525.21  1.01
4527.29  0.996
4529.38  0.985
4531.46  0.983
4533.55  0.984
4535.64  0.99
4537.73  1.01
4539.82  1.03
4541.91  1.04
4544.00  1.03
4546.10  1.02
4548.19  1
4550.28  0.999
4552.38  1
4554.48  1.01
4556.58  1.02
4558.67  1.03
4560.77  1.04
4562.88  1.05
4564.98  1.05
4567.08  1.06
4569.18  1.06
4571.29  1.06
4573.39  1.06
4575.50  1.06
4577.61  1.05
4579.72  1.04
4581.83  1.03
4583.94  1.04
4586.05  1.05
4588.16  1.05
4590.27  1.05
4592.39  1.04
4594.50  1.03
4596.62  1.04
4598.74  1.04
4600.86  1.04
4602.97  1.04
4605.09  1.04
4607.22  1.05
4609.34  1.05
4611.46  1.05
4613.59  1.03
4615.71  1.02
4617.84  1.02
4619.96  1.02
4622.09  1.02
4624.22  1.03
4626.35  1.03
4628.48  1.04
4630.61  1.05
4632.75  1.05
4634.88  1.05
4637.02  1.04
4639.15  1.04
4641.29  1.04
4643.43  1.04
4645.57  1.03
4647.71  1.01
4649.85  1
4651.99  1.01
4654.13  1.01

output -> 1.09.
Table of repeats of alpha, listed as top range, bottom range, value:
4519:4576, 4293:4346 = 1.13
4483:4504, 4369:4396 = 1.04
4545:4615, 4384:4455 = 1.02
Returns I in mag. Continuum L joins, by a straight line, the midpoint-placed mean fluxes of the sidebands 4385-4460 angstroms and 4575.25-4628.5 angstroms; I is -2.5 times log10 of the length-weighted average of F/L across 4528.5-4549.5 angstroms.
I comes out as 0.03 mag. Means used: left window 1.02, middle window 1.01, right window 1.04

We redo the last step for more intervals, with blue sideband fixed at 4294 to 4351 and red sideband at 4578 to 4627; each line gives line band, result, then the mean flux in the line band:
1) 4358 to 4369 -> -0.126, 1.04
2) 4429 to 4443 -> -0.066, 1.02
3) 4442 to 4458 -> -0.065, 1.03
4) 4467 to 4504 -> -0.066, 1.04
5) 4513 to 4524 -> -0.044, 1.04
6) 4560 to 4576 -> -0.035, 1.05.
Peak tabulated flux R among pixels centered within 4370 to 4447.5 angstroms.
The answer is 1.06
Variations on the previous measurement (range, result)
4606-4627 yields 1.05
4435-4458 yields 1.04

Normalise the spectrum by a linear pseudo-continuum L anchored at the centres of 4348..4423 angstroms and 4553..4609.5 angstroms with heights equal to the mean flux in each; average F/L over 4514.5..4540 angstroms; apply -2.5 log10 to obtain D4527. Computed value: 0.02 mag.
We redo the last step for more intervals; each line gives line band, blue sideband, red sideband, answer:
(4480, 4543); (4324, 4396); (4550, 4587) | -0.01 mag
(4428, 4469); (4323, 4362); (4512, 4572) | -0.04 mag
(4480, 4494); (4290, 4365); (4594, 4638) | -0.06 mag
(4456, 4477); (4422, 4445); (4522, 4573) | 0.00 mag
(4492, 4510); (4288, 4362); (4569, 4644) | -0.05 mag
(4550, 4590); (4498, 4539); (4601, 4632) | -0.01 mag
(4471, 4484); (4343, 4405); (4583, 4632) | -0.03 mag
